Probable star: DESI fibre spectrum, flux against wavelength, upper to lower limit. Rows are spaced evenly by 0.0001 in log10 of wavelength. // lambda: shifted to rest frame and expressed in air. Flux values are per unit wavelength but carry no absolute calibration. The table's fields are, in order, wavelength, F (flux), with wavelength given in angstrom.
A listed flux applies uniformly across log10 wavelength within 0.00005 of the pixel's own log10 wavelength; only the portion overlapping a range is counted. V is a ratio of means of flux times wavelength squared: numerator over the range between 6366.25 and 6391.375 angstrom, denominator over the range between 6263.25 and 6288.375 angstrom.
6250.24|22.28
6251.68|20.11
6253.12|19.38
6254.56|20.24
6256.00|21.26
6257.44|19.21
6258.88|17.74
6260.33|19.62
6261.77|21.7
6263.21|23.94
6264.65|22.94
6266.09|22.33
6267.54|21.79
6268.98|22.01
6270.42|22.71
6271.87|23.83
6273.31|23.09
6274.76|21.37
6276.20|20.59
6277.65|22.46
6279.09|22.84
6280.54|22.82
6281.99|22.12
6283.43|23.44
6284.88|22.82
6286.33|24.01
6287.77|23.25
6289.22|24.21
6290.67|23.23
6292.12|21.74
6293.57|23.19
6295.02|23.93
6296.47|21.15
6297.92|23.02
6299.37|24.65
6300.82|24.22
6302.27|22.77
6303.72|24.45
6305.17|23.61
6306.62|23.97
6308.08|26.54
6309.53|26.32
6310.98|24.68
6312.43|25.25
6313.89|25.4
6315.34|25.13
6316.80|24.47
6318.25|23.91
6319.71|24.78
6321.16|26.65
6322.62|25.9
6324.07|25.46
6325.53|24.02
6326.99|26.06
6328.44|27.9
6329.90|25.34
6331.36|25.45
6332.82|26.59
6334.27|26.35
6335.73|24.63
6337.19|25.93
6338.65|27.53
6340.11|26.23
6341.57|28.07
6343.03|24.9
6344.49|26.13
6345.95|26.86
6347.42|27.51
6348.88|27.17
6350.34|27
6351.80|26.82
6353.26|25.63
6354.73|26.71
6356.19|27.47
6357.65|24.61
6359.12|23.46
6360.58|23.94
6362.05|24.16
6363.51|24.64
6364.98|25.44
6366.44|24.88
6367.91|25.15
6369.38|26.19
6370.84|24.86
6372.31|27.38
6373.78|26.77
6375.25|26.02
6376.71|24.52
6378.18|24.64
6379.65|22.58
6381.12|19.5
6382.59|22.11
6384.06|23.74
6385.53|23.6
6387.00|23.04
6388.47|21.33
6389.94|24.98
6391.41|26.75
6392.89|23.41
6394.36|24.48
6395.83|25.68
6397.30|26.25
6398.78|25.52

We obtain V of 1.11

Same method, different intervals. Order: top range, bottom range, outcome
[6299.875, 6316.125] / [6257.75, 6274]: 1.15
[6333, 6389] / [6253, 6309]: 1.15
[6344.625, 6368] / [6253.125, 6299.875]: 1.19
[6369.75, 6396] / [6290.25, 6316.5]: 1.03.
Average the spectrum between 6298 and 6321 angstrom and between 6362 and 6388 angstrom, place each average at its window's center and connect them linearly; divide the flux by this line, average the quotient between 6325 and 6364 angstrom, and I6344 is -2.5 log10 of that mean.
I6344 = -0.06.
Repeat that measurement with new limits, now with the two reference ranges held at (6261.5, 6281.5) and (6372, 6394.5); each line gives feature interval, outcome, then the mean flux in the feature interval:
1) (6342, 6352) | -0.14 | 26.7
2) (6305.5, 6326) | -0.09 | 25.2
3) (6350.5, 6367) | -0.07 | 25.3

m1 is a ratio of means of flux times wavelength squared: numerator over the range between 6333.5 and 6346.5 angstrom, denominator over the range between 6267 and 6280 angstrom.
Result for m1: 1.2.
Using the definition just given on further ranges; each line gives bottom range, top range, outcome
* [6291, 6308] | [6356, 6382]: 1.08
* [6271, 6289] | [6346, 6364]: 1.16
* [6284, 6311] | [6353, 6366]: 1.08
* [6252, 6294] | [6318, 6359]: 1.21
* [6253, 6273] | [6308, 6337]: 1.21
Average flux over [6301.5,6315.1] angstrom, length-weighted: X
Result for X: 24.8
